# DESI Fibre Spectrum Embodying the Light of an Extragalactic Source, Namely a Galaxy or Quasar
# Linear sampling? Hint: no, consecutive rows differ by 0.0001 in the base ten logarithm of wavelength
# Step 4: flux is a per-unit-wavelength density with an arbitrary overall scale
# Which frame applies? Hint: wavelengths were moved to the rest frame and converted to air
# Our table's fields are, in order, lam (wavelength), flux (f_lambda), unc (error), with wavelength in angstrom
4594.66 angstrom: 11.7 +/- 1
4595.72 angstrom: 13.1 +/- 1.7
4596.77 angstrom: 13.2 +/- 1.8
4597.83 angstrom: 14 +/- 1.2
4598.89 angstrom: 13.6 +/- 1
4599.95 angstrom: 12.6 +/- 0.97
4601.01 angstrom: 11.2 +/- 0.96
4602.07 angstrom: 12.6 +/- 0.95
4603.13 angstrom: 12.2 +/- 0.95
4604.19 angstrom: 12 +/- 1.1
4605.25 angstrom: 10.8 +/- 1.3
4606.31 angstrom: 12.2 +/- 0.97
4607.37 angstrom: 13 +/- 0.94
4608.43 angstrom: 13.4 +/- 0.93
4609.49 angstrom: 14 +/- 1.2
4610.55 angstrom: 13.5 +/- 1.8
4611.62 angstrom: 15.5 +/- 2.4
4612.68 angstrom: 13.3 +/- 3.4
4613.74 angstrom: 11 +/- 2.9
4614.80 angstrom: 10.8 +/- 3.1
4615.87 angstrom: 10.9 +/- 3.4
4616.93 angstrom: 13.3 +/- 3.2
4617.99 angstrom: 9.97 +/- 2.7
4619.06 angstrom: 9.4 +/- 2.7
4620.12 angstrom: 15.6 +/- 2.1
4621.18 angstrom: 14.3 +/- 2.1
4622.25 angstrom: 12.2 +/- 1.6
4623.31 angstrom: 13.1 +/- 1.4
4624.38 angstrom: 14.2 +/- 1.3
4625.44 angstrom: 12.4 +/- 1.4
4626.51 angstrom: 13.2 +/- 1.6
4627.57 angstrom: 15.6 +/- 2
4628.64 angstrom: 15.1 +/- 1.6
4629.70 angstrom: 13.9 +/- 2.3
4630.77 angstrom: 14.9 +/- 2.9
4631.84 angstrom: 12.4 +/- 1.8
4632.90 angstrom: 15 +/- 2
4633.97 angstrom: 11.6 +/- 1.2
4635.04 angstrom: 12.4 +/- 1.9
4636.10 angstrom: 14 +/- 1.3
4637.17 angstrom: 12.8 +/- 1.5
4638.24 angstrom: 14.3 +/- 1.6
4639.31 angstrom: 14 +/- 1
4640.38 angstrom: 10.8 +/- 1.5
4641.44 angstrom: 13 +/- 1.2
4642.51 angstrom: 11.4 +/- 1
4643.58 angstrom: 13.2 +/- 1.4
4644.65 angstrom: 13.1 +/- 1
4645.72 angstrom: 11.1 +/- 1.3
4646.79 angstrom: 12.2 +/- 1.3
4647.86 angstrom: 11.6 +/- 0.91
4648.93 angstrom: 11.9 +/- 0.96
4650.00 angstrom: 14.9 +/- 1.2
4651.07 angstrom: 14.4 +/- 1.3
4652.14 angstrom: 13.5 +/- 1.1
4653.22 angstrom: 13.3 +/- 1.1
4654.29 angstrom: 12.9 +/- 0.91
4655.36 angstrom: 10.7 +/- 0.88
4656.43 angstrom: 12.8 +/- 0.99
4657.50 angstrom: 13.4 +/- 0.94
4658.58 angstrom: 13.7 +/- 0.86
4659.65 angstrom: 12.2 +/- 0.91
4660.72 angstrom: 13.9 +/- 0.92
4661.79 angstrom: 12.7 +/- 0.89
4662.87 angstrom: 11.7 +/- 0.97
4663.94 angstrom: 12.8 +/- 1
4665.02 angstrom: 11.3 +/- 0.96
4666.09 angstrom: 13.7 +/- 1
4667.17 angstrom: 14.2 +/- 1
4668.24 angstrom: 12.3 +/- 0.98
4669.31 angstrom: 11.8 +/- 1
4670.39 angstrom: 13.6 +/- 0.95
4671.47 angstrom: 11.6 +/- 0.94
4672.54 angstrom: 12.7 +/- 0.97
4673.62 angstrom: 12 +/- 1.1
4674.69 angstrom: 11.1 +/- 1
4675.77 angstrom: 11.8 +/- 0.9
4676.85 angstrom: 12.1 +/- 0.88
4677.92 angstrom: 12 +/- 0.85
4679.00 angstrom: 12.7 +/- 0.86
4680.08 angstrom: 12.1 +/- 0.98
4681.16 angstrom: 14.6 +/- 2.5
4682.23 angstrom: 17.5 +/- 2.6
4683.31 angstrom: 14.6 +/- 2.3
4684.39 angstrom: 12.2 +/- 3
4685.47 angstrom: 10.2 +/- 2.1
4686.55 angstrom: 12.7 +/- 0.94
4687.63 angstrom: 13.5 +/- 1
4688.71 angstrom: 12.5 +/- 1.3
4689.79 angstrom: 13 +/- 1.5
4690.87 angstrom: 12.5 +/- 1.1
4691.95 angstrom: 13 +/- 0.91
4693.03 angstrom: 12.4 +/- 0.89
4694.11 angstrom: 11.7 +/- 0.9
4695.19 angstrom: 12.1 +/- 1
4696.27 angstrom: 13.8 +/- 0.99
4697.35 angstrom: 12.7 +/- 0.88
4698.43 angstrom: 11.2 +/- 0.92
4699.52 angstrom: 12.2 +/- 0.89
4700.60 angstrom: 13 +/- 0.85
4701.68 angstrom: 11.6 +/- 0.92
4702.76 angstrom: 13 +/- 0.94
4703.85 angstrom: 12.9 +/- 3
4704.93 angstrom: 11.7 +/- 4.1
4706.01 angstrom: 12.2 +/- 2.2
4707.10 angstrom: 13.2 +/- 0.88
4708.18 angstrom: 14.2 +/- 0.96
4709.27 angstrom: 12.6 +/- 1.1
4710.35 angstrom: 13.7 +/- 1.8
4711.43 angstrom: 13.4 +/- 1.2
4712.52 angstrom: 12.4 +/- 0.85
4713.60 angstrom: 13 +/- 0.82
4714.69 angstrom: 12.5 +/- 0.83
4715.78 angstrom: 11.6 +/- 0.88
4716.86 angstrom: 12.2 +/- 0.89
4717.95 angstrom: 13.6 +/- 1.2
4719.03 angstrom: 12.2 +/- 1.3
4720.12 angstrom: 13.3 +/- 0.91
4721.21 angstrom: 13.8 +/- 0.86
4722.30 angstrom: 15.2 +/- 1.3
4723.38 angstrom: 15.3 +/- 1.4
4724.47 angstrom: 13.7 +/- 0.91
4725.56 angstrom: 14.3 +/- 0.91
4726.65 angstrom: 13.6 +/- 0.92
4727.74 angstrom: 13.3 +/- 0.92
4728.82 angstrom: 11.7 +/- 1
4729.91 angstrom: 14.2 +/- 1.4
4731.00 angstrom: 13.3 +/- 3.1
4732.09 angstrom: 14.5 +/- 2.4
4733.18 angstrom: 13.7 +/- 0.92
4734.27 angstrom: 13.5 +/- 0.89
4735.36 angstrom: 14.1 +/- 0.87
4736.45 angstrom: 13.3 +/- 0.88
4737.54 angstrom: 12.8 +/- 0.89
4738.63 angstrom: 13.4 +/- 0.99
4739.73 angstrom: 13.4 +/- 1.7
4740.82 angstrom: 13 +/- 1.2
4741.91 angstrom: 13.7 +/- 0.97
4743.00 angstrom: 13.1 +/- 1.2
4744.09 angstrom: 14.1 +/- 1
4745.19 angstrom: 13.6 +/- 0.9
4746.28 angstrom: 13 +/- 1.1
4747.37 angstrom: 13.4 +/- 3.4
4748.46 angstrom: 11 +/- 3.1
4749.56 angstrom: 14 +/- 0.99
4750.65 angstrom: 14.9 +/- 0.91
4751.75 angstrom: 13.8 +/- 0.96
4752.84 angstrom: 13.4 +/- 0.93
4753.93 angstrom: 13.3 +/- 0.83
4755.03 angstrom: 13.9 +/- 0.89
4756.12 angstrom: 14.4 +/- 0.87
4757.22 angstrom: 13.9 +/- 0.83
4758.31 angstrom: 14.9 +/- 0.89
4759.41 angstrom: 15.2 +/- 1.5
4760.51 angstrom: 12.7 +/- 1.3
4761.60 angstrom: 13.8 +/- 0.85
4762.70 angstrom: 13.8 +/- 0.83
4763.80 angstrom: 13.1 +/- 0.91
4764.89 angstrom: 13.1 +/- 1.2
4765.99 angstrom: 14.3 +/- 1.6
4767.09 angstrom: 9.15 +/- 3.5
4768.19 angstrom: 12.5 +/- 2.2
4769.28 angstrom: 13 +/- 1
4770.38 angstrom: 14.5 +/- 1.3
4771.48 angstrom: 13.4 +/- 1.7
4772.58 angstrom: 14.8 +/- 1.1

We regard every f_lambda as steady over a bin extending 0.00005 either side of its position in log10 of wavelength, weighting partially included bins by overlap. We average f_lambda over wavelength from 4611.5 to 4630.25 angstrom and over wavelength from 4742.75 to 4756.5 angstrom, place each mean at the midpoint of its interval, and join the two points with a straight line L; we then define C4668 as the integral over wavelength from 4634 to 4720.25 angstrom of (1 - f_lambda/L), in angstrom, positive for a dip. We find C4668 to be 3.1 angstrom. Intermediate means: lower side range 12.9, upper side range 13.5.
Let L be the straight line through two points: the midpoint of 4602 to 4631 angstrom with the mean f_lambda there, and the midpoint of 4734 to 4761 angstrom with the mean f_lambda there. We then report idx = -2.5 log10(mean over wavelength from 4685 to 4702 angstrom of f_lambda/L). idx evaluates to 0.08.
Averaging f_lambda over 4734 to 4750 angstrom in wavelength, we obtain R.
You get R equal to 13.3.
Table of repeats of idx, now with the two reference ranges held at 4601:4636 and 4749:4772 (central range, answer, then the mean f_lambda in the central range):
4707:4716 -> 0.03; 13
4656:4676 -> 0.04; 12.6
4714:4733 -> 0.00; 13.4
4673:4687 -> 0.04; 12.7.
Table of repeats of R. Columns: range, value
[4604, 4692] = 12.9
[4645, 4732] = 12.9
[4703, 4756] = 13.3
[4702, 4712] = 13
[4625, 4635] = 13.7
